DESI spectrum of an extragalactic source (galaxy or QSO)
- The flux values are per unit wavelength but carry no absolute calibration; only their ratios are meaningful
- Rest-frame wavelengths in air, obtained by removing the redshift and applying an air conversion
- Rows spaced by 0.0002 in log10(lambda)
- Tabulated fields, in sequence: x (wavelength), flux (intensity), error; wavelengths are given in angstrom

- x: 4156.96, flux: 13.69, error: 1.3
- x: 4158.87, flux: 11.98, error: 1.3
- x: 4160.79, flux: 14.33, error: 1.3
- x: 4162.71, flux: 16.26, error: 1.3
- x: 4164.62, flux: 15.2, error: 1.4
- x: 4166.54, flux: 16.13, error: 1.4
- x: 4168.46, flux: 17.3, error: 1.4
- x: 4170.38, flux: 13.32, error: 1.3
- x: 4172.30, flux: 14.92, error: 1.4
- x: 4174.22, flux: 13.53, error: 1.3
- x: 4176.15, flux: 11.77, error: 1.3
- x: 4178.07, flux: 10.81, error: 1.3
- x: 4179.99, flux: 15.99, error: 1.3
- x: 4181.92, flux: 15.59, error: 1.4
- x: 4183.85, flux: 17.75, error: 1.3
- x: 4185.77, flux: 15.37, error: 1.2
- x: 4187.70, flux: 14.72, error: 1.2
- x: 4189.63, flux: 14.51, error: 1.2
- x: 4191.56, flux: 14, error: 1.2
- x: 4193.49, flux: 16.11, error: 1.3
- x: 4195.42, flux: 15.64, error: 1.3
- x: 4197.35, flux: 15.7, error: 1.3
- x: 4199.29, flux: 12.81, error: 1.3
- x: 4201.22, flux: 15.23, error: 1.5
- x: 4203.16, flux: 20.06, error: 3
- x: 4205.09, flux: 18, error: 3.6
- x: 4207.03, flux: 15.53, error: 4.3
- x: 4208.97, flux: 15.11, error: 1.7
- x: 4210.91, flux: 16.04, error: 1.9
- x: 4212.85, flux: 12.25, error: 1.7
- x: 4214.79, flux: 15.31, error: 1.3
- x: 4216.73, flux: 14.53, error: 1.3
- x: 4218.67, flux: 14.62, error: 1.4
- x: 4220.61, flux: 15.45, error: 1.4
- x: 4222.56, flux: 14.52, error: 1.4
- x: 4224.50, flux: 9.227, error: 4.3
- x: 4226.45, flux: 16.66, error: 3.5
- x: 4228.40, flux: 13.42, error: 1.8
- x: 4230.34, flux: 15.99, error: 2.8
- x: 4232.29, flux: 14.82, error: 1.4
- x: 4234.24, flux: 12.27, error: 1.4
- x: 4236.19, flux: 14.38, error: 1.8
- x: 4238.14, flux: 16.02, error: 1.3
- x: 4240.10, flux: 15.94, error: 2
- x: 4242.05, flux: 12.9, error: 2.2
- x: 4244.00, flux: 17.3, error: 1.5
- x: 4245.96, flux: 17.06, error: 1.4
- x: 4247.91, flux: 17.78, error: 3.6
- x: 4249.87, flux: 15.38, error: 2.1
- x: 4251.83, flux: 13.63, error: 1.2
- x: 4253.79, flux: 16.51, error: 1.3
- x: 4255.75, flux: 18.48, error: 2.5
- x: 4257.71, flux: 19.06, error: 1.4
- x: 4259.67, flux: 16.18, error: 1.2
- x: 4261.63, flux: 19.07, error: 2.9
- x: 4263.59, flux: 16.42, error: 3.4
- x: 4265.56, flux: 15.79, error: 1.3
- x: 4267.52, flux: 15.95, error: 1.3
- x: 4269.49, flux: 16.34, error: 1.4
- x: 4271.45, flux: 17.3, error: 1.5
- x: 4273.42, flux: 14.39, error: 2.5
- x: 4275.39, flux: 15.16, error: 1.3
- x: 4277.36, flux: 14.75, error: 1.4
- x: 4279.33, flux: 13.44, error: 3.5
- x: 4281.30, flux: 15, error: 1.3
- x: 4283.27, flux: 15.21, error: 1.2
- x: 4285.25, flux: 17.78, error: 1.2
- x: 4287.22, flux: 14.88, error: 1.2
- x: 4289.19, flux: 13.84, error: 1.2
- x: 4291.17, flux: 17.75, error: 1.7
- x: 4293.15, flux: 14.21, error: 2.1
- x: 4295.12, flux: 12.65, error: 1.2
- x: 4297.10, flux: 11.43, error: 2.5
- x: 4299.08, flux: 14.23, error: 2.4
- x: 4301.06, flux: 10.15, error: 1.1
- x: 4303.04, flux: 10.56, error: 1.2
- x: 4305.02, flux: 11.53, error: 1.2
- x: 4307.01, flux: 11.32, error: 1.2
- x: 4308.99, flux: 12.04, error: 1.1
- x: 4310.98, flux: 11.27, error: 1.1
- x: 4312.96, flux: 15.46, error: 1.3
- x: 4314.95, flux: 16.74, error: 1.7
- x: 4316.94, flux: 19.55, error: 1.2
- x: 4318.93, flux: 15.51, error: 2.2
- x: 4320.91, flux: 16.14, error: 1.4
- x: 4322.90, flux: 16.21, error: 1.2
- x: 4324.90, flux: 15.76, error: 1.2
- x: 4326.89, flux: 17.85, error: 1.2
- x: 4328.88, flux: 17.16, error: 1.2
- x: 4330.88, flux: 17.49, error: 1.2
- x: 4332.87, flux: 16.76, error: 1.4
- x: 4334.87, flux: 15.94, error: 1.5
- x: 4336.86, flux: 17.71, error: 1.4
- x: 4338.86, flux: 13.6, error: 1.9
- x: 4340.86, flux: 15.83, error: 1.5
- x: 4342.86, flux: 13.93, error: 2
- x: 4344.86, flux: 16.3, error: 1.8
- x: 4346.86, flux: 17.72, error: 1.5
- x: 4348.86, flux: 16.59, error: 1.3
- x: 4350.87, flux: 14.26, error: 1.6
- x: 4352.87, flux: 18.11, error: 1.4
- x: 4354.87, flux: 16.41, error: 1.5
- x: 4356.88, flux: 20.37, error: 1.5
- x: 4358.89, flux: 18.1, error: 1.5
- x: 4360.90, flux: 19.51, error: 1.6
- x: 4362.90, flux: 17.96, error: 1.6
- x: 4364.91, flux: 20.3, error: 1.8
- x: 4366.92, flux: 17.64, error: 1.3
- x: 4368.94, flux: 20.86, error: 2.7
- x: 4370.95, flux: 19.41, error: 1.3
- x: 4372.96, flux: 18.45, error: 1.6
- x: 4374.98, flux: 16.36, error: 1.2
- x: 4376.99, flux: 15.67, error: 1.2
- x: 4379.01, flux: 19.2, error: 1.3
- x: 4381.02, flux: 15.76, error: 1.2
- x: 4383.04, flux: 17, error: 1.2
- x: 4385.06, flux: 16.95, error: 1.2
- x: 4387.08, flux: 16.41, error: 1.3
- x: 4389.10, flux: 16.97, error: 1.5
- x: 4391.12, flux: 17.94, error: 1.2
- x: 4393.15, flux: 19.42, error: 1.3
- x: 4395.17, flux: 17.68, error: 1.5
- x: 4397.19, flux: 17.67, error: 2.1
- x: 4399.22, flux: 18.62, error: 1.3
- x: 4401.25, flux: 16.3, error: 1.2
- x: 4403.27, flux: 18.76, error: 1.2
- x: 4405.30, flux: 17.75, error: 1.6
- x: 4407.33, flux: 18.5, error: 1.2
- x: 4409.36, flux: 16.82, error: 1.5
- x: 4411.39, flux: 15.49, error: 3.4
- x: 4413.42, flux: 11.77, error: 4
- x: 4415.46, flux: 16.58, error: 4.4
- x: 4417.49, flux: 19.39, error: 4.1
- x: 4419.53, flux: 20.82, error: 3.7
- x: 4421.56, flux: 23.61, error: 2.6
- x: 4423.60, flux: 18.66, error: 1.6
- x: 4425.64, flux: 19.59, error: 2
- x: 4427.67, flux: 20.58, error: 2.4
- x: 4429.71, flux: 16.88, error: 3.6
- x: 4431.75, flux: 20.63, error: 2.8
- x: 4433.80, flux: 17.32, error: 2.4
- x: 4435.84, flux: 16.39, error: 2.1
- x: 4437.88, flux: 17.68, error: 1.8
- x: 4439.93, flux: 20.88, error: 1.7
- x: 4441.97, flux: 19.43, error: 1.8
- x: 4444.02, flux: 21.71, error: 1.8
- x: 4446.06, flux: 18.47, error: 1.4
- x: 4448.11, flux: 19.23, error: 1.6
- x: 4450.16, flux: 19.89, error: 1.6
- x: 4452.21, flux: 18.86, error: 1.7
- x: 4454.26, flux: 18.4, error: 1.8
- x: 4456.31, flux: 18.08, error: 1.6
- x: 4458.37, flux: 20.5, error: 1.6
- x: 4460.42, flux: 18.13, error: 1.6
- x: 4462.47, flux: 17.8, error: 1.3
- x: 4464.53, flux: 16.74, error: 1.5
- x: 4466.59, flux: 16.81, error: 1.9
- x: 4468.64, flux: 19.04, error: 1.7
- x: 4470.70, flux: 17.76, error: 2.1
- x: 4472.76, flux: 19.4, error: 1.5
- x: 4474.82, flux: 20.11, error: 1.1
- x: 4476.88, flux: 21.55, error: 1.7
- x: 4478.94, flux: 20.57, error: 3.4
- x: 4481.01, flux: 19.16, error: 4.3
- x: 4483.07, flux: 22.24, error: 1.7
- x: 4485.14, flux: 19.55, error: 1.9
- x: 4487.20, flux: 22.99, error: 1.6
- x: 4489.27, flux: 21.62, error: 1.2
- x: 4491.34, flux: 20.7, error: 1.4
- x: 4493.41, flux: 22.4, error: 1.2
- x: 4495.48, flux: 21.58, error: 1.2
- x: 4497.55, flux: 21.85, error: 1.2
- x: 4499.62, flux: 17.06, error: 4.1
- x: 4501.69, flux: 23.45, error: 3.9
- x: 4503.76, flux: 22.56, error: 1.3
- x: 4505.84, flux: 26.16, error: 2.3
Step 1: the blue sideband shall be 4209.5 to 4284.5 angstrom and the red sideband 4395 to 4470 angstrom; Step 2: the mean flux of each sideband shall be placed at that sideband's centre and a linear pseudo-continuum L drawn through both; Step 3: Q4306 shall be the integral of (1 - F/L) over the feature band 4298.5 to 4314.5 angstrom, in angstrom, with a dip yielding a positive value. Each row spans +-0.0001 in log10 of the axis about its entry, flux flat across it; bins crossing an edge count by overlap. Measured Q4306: 4.1 angstrom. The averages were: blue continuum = 15.4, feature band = 12.2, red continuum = 18.4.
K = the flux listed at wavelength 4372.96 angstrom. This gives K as 18.45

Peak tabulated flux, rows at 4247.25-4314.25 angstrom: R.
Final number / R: 19.07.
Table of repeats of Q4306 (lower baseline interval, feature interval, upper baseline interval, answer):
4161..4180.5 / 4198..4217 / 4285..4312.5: -1.96 angstrom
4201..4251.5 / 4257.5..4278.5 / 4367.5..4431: -0.56 angstrom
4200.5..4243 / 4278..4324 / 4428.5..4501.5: 6.15 angstrom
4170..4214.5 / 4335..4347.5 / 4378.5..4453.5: 1.00 angstrom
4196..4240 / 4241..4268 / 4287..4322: -3.89 angstrom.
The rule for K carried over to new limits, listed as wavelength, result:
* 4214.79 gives 15.31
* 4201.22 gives 15.23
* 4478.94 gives 20.57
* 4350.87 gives 14.26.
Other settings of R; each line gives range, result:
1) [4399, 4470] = 23.61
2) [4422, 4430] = 20.58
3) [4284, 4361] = 20.37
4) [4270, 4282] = 17.3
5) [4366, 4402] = 20.86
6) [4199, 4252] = 20.06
